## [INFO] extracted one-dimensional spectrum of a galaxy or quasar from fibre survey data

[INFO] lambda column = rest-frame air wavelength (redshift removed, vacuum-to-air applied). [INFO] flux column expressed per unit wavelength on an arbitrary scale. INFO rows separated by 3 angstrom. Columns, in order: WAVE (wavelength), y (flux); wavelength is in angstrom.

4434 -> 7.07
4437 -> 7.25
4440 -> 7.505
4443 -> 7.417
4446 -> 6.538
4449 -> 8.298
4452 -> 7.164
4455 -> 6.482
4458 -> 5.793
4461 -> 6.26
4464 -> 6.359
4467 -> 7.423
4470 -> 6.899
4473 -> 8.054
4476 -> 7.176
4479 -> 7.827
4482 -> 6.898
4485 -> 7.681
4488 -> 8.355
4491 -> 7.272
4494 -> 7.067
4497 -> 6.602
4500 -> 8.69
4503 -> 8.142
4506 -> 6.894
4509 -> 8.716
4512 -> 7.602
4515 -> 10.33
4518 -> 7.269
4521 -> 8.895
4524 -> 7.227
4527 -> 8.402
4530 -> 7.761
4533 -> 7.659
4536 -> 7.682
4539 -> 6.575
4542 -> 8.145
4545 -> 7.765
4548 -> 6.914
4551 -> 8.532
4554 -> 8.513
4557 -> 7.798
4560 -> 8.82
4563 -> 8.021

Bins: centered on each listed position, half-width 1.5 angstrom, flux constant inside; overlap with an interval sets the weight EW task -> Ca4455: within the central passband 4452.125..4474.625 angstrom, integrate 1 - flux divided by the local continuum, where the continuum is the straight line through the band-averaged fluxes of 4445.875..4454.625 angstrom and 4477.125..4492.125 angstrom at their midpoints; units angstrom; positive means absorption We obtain 2.0 angstrom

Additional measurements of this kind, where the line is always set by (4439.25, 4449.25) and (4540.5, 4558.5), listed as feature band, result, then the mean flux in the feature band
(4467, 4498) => 0.63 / 7.4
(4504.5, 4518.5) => -0.91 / 8.23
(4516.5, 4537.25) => -0.09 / 7.84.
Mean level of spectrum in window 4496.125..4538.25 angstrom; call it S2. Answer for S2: 7.99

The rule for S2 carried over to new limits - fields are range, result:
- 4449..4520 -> 7.46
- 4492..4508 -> 7.51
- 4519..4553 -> 7.78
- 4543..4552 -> 7.72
